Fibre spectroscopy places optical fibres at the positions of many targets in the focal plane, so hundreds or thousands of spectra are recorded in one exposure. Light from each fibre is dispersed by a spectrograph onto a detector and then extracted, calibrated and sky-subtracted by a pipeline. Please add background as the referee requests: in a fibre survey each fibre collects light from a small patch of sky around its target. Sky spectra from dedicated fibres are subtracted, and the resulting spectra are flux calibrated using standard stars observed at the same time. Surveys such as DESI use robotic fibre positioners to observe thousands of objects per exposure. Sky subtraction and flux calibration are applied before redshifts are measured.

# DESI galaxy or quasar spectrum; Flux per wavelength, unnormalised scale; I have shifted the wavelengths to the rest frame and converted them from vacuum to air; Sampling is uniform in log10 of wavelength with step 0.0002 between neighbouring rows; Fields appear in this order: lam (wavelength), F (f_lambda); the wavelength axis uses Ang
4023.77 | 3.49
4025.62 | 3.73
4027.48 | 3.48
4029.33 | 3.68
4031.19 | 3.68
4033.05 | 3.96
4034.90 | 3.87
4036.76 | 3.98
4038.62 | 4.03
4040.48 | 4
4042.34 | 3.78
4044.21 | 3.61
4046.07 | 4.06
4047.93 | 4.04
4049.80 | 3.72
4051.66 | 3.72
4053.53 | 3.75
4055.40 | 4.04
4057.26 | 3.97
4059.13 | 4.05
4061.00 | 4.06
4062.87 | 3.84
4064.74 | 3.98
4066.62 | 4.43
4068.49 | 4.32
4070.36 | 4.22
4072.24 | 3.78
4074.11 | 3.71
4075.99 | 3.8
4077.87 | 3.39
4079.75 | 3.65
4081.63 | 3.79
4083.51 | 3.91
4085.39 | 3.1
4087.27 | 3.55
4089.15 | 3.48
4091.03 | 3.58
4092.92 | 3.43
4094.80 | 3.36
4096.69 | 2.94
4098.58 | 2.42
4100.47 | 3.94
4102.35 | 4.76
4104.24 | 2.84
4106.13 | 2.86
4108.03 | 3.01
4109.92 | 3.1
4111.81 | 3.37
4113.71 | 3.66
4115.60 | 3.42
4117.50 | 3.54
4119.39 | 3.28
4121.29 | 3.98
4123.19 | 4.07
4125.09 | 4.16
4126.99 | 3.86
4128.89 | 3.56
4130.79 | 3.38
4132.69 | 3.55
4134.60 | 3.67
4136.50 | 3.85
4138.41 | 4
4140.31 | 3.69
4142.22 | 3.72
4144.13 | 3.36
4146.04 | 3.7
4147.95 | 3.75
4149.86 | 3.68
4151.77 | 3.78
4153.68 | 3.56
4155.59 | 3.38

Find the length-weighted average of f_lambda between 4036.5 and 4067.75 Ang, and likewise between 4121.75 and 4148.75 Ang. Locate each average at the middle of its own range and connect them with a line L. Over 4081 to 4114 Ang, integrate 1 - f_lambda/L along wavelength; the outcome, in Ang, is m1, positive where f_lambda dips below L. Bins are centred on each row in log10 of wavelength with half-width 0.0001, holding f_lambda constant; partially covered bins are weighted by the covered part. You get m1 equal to 3.9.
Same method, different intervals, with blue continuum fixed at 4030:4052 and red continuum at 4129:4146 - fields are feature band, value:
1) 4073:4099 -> 2.15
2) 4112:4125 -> 0.07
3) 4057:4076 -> -1.06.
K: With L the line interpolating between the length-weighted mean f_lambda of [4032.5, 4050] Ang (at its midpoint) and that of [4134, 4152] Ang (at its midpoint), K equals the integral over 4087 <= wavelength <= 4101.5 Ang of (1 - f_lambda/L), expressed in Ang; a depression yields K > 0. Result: 1.8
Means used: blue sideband 3.91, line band 3.34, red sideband 3.72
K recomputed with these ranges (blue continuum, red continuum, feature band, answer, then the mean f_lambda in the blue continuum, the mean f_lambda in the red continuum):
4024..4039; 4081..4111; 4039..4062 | -1.53 Ang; 3.78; 3.38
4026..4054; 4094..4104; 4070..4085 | -0.67 Ang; 3.82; 3.44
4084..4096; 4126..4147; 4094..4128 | 0.59 Ang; 3.43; 3.67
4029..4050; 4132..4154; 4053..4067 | -0.60 Ang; 3.88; 3.7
